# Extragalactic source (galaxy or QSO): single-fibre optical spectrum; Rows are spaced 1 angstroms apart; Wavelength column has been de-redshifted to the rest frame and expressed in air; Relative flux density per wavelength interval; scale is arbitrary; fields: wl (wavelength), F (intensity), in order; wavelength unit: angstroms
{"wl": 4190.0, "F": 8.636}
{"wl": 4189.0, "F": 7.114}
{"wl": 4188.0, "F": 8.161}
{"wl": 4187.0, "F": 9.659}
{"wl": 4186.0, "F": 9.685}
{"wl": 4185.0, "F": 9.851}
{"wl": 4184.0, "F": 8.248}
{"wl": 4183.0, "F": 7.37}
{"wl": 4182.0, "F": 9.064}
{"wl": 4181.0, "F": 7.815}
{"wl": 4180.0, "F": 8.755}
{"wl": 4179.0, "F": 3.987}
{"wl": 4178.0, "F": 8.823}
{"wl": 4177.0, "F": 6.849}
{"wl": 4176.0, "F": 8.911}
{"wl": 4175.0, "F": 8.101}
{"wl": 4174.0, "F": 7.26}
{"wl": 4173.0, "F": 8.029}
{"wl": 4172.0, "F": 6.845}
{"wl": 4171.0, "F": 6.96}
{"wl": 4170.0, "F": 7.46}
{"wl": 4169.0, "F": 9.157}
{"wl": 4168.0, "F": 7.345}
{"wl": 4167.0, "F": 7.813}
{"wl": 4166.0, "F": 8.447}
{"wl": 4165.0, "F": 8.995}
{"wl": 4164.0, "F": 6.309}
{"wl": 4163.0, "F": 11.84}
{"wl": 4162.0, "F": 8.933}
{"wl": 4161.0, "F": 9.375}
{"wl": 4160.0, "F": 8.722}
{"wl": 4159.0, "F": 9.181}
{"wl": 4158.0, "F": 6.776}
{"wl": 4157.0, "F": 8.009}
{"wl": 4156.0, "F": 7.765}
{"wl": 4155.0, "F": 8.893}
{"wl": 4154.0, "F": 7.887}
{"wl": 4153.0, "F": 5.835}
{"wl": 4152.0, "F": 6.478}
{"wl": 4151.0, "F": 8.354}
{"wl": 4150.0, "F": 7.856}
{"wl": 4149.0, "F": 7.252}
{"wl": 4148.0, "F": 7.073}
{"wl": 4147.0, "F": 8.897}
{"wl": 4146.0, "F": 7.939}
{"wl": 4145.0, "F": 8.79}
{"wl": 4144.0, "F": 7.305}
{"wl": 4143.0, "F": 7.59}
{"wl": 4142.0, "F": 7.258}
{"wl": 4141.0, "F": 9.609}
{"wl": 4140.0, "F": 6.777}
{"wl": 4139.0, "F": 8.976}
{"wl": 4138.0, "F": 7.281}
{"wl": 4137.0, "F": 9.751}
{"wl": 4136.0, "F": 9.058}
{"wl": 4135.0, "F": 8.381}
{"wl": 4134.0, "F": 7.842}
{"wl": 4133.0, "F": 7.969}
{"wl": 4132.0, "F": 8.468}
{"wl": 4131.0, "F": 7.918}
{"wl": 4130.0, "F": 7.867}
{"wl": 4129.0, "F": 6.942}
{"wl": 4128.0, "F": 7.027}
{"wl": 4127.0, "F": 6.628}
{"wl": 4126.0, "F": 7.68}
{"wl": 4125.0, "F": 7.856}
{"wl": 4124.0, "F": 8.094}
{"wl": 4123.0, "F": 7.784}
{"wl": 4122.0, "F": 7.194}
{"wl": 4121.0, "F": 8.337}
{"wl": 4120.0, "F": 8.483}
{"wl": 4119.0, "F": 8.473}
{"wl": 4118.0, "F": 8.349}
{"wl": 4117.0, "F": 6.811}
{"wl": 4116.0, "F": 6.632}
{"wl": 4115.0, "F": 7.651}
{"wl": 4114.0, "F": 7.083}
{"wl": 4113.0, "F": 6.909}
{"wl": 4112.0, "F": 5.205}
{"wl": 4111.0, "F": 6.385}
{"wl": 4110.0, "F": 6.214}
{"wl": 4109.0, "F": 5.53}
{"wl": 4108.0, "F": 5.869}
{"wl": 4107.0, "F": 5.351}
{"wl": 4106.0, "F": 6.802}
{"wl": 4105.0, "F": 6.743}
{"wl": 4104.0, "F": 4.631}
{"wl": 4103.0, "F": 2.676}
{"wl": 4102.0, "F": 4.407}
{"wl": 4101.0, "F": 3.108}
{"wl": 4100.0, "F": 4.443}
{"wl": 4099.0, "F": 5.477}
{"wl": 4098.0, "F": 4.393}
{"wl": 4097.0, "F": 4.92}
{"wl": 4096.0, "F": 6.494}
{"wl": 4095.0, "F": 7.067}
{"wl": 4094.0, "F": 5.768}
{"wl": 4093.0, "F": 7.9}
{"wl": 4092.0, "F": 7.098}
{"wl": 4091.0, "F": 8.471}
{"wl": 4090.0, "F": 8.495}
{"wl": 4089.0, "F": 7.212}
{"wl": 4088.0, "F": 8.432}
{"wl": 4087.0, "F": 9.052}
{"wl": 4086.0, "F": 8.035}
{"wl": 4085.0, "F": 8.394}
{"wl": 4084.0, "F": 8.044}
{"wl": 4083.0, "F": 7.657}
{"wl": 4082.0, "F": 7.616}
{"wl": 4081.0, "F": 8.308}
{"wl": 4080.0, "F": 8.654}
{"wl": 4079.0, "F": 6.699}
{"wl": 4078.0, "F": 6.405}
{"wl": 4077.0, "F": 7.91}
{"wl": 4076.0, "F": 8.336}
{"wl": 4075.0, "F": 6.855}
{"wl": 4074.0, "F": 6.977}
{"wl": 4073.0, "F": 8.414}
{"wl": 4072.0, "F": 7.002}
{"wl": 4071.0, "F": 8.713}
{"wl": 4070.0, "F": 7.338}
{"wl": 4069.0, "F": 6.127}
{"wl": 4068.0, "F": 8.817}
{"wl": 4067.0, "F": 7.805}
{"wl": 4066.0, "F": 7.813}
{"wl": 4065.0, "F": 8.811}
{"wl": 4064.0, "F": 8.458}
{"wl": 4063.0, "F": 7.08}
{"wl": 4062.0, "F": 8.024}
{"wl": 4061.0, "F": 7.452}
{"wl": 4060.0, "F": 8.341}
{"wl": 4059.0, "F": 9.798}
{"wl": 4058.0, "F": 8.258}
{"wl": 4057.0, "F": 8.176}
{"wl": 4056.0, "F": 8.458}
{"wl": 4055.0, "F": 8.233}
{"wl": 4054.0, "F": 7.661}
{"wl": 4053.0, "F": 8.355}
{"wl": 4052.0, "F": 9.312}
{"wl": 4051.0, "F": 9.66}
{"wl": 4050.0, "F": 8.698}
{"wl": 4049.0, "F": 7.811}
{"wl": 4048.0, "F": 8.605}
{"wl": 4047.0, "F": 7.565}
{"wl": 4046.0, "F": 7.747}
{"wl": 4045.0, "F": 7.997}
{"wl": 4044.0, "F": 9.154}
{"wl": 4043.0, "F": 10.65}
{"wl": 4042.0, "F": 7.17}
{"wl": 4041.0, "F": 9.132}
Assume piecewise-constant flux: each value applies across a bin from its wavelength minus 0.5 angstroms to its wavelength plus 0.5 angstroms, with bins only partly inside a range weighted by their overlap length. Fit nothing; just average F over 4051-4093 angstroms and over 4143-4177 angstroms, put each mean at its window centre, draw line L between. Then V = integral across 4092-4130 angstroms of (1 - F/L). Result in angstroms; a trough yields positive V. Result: 7.4 angstroms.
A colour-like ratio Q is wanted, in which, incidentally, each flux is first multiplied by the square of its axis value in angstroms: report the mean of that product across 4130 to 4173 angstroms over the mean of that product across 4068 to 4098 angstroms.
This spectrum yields 1.11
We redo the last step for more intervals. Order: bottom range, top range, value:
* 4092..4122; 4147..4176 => 1.33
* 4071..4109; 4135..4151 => 1.23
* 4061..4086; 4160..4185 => 1.09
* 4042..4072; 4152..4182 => 1.02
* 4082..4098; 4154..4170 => 1.18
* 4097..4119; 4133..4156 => 1.40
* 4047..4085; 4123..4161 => 1.02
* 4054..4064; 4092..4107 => 0.67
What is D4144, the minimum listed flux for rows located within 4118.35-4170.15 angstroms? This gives 5.835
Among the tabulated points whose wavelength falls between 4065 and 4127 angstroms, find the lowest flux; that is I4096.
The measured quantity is 2.676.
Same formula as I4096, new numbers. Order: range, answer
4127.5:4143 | 6.777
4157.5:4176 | 6.309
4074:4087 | 6.405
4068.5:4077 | 6.127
